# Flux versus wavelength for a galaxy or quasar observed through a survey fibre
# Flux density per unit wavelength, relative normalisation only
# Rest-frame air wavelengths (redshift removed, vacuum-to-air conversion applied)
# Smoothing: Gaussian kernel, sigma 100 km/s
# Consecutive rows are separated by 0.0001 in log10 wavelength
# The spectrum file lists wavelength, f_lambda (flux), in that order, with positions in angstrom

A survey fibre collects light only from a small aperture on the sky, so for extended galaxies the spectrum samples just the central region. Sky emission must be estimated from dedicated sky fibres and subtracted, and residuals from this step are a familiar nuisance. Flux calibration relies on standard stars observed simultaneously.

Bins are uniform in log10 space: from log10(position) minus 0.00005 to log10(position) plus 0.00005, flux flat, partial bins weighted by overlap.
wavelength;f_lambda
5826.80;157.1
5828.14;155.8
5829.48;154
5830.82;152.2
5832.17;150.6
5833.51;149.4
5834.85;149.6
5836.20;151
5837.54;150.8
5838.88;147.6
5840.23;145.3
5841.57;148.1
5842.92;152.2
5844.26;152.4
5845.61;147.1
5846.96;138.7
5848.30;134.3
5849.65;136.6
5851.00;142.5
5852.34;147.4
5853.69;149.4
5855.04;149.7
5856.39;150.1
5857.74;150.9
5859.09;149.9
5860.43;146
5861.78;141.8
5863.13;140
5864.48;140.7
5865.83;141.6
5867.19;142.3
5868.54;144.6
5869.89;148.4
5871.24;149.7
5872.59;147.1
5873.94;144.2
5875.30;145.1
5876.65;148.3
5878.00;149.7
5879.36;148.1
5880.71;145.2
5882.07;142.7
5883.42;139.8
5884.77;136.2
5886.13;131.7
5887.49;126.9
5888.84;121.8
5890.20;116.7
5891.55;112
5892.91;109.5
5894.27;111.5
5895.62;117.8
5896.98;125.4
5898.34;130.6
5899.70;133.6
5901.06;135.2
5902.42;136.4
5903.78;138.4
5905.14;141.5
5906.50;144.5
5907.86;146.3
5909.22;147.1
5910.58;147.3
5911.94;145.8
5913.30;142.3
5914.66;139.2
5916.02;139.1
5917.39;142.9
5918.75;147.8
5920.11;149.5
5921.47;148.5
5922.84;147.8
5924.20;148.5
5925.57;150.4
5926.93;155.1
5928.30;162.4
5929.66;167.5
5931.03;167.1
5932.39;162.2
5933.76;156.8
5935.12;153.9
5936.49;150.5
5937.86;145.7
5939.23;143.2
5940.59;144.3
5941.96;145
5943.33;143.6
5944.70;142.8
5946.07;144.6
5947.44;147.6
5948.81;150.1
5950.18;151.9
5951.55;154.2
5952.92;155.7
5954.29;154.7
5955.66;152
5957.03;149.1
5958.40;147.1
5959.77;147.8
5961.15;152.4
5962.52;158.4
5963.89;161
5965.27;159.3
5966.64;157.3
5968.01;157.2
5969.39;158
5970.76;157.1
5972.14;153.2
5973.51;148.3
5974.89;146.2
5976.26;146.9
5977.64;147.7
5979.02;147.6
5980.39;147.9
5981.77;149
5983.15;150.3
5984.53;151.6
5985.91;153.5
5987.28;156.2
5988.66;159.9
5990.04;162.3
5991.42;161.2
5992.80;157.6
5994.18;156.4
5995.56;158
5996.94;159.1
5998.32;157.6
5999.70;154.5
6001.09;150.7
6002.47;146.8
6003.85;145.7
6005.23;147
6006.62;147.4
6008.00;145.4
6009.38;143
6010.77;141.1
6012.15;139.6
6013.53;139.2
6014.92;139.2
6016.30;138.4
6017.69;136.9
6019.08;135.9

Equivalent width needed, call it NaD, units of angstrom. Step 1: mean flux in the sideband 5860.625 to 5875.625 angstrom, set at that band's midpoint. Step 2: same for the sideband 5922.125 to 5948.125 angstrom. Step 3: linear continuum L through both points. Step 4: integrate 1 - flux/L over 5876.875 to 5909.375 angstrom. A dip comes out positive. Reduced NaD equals 3.10 angstrom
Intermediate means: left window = 144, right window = 151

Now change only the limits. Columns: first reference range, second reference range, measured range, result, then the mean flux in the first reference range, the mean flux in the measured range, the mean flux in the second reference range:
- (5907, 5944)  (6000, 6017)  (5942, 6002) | -2.7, 150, 153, 144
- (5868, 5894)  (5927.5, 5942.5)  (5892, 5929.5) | 1.6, 137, 140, 155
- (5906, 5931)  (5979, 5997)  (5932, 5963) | 0.3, 149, 150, 155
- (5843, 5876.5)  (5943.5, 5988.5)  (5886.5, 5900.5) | 2.5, 145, 121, 152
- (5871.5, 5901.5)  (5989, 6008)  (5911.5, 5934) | -1.9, 133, 151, 154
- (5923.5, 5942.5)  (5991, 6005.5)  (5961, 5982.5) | 0.1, 154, 153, 154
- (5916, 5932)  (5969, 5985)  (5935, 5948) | 0.5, 153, 146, 150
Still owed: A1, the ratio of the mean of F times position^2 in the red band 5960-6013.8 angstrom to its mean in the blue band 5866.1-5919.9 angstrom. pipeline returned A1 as 1.14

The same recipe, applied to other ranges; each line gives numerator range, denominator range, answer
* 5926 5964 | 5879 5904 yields 1.20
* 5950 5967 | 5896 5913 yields 1.13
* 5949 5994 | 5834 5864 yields 1.09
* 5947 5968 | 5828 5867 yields 1.08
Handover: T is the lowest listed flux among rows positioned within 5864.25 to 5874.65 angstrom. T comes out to 140.7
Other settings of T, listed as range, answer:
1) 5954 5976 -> 146.2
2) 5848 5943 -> 109.5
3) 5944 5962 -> 142.8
